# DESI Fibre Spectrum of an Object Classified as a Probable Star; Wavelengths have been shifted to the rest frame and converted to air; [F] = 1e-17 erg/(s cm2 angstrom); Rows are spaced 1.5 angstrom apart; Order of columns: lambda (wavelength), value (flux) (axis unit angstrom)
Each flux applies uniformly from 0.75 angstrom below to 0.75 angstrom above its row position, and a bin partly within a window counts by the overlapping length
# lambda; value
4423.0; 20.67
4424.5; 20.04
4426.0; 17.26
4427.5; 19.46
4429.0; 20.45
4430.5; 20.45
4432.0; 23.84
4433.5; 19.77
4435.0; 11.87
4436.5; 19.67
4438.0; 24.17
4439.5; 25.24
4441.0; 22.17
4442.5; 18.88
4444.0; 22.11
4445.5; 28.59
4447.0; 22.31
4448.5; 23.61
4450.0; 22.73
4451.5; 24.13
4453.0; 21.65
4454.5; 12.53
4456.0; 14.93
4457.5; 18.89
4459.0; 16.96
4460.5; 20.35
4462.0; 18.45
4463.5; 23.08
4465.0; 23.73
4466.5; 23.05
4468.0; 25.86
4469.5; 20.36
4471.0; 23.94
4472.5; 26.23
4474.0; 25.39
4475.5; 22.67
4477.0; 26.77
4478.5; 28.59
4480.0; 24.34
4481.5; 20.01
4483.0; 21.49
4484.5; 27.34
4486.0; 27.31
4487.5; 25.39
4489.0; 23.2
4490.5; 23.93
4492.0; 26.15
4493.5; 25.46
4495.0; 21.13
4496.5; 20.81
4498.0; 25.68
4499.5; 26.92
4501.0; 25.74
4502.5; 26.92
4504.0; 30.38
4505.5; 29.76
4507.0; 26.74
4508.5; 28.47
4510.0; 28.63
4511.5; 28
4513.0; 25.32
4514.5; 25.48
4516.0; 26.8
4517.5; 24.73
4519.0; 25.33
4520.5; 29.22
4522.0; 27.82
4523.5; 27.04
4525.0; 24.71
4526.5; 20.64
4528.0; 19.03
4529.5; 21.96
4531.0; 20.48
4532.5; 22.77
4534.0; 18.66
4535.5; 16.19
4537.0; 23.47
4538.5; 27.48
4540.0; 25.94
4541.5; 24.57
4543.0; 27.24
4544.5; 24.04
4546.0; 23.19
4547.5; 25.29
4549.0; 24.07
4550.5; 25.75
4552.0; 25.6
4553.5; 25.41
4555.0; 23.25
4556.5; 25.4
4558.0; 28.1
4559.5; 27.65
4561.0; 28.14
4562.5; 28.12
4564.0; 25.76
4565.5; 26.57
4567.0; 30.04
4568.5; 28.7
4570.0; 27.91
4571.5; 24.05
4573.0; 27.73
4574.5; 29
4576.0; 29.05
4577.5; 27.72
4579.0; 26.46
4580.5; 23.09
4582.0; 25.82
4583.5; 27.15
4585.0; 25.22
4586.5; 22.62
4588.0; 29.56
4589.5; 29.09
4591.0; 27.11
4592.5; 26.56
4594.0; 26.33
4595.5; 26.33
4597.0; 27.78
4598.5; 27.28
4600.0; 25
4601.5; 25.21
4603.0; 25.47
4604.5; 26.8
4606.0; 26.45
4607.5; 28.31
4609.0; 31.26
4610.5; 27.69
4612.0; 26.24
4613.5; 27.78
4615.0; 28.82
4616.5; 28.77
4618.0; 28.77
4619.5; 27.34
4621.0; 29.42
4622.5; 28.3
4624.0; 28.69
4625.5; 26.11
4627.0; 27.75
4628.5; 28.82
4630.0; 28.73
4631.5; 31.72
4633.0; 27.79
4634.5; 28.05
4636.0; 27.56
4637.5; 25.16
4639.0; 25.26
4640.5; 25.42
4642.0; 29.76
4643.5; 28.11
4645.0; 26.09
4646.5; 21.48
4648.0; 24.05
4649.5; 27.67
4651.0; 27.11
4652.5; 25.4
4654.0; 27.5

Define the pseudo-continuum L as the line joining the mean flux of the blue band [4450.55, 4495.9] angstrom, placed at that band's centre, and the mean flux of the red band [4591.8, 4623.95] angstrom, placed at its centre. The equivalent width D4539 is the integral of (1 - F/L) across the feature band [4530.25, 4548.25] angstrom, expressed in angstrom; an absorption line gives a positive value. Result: 1.3 angstrom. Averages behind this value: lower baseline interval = 22.8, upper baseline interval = 27.5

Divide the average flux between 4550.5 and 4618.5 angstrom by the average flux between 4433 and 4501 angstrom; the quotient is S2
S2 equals 1.2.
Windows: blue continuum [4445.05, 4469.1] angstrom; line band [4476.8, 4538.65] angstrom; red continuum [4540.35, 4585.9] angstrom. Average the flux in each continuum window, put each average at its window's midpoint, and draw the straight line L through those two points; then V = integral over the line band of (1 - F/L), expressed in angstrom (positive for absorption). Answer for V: -3.37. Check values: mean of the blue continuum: 21.2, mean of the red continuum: 26.3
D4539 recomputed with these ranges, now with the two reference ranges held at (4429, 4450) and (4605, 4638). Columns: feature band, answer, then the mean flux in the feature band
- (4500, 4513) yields -2.05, 27.9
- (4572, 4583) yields -0.13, 26.9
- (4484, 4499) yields -0.68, 24.6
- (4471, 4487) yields -1.27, 25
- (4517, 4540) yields 1.38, 23.4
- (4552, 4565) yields -0.24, 26.4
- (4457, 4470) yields 0.77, 21.3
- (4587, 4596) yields -0.09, 27.4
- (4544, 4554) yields 0.33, 24.8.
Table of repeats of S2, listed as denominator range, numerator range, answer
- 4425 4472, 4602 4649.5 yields 1.31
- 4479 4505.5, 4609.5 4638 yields 1.12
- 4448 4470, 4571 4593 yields 1.29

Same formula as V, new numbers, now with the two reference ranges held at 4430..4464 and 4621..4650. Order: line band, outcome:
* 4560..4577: -1.92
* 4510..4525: -2.27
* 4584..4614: -1.07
